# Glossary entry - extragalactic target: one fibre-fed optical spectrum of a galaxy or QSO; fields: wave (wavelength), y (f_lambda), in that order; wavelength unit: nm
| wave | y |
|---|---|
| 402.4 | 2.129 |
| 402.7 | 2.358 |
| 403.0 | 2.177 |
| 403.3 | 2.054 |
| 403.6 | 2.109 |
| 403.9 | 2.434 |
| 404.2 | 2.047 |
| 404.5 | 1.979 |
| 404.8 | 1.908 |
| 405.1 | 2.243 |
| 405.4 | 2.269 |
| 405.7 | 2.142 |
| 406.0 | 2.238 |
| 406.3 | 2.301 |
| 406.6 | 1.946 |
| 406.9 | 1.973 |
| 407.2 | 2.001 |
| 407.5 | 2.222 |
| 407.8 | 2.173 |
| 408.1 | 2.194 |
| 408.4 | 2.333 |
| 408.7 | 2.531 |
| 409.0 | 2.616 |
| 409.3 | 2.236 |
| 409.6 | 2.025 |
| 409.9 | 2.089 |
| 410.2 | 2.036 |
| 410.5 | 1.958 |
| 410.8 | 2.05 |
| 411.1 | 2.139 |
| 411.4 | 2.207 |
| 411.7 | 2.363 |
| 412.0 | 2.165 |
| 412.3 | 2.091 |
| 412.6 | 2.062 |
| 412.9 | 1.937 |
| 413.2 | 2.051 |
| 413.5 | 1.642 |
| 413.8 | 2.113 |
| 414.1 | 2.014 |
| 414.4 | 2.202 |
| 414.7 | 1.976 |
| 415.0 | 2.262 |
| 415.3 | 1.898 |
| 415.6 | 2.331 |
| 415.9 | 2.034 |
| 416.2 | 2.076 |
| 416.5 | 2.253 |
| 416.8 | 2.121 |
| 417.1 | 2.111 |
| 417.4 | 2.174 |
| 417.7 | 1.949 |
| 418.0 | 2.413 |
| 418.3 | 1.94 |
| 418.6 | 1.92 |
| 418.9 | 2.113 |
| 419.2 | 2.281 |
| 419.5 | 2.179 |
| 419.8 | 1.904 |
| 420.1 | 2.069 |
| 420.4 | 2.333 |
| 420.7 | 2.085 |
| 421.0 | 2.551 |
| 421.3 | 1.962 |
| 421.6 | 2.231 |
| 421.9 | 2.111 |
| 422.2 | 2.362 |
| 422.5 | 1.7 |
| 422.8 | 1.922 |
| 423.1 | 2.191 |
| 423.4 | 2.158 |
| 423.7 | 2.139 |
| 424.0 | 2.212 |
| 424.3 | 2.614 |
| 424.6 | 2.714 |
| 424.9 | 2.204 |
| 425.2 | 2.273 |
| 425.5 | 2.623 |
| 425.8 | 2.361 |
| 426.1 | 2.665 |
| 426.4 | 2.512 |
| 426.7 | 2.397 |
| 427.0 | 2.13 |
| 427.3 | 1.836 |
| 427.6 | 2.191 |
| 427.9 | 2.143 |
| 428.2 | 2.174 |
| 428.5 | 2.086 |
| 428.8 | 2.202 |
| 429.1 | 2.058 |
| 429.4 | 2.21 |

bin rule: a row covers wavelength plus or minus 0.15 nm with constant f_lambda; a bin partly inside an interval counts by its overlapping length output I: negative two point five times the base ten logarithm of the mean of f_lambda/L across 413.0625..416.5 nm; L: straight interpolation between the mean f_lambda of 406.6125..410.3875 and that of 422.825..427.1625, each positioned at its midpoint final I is 0.10 mag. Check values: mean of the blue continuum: 2.19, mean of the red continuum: 2.36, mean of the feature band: 2.06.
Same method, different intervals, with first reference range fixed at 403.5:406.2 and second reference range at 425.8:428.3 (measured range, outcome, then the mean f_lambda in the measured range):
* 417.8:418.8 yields 0.069 mag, 2.09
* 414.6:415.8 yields 0.044 mag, 2.12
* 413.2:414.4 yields 0.117 mag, 1.97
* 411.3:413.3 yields 0.034 mag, 2.12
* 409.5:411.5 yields 0.058 mag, 2.07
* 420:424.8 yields 0.015 mag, 2.21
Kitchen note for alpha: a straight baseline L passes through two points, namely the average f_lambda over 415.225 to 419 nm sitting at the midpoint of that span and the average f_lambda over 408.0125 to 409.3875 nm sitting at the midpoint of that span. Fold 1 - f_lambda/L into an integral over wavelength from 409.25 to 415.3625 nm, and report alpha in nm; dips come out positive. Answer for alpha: 0.54 nm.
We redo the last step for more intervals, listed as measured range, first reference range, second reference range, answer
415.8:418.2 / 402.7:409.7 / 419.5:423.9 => 0.00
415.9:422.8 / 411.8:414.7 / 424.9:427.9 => 0.13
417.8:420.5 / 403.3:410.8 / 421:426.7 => 0.16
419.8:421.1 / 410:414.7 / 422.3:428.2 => -0.01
